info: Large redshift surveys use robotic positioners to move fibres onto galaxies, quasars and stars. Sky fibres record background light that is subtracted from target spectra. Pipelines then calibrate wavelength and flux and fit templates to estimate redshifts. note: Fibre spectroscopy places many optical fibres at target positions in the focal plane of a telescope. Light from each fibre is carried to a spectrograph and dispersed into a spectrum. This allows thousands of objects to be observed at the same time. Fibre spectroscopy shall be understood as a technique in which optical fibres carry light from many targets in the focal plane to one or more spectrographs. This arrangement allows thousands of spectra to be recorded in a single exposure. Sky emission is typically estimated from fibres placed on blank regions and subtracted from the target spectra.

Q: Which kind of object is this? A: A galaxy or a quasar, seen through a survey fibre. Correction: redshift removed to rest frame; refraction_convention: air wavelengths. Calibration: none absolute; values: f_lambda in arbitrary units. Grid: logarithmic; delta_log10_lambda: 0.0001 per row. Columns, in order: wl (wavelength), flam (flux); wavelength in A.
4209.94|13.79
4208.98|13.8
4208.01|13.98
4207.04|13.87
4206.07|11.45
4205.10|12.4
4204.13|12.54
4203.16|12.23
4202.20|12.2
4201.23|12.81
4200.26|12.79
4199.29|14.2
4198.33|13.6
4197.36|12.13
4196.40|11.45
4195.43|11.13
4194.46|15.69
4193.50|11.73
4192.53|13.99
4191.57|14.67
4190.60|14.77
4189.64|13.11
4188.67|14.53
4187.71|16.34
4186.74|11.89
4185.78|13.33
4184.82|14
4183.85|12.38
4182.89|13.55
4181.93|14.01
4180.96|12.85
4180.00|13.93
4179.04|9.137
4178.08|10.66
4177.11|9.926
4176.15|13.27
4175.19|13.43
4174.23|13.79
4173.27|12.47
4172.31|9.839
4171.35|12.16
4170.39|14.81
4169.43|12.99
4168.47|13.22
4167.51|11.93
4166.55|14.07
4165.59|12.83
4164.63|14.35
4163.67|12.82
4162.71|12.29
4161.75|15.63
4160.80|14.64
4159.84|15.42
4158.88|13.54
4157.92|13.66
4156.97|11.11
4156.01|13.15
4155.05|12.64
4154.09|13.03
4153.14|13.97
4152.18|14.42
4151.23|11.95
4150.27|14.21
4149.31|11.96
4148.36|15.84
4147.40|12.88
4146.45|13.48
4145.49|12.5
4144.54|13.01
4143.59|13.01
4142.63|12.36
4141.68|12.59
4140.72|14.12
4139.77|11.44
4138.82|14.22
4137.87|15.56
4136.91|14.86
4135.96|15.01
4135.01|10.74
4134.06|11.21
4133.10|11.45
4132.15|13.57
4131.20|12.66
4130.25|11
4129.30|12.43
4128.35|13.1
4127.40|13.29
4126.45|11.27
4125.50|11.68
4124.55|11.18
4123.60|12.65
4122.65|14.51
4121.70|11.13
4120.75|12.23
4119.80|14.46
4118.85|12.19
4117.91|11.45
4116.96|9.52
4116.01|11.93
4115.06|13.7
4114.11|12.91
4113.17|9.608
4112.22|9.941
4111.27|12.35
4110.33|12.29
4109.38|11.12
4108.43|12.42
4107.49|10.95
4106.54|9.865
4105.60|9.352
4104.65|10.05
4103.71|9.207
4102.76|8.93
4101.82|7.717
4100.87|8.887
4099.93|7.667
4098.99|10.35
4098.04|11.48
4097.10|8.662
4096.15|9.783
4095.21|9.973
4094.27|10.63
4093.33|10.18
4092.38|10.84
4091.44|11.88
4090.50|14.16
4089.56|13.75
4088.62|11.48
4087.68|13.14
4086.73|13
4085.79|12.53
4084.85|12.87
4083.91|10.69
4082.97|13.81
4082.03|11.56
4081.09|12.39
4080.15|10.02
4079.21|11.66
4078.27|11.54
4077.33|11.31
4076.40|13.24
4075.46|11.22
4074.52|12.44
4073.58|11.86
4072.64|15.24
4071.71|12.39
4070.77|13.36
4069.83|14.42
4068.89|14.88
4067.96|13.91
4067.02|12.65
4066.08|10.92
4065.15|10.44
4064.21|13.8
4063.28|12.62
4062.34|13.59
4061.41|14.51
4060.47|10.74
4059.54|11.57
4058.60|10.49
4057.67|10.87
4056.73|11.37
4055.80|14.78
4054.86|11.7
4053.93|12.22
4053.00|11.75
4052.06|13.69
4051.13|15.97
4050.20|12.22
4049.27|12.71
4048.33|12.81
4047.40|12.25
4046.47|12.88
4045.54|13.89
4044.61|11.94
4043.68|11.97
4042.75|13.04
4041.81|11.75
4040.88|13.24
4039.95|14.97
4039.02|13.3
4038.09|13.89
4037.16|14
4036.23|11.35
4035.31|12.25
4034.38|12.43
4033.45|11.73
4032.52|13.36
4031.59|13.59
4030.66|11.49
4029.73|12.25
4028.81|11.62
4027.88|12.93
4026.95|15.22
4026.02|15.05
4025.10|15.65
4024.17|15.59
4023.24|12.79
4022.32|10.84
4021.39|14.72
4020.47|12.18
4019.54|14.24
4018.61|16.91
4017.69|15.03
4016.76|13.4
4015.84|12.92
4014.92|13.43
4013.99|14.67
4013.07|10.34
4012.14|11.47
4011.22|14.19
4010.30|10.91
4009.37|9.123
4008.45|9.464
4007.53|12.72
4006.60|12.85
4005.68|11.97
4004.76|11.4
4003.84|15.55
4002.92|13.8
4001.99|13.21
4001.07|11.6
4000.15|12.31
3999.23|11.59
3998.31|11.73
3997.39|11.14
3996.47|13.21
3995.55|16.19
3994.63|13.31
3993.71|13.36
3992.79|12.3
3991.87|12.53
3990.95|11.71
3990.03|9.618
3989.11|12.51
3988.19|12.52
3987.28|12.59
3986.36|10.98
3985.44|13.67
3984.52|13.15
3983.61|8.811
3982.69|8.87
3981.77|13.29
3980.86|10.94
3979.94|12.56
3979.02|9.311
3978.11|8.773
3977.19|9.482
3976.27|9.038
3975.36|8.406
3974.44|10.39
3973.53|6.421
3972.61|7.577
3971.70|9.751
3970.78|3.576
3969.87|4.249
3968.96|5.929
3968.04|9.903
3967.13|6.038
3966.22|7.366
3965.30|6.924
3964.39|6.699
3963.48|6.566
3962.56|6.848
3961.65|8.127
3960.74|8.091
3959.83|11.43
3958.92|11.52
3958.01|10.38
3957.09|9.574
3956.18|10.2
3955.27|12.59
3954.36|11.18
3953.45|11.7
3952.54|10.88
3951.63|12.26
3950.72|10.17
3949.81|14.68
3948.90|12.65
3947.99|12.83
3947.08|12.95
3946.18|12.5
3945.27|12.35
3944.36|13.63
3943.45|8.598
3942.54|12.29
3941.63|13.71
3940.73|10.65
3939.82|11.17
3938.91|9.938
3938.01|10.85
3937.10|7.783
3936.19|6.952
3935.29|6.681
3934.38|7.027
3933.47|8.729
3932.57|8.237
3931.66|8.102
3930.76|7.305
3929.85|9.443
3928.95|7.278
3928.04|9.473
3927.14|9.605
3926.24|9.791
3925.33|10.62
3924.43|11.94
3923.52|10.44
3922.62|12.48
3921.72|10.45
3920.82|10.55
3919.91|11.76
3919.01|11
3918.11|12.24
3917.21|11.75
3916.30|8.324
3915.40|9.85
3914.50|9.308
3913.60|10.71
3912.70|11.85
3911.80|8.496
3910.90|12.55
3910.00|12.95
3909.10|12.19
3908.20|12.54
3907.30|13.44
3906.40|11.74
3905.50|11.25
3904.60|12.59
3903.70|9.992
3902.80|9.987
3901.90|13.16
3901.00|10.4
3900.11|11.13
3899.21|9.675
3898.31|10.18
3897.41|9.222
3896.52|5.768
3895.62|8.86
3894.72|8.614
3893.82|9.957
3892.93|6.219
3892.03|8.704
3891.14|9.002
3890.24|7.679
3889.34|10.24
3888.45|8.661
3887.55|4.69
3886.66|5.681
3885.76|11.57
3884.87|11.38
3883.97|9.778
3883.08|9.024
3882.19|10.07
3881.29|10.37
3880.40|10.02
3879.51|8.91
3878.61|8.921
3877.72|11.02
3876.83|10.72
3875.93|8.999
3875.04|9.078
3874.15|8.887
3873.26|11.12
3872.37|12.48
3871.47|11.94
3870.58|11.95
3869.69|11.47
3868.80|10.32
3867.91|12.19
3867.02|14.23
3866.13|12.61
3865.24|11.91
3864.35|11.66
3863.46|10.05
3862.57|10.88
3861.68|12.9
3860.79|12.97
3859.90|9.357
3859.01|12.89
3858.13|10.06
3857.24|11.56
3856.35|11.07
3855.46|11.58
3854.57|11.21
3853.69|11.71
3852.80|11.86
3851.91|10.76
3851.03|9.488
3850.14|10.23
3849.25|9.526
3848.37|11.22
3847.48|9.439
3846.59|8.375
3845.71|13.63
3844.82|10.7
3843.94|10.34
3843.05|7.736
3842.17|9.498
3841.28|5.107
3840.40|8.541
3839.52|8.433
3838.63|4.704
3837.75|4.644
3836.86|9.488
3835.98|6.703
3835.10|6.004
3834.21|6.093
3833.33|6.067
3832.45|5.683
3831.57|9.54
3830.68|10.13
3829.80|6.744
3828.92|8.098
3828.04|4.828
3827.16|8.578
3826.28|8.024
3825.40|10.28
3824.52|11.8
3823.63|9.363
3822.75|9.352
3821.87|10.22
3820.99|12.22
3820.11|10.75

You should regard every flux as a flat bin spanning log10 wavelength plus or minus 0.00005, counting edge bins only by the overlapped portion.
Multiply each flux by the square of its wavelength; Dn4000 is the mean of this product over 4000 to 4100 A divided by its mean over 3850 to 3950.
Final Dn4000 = 1.3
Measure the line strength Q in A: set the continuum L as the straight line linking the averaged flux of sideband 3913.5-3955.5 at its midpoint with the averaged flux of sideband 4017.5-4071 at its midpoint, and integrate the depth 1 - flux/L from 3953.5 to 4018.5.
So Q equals 5.2 A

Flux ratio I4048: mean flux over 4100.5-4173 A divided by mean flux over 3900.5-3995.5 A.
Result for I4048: 1.20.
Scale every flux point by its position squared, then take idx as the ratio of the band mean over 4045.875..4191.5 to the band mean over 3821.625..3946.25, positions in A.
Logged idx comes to 1.41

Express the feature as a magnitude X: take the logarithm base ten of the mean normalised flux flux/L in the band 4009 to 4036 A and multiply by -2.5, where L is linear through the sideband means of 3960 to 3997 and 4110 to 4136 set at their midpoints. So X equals -0.24 mag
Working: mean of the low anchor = 9.81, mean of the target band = 13.1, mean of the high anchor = 12.1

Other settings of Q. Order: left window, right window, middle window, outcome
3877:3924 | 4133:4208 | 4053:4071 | -0.9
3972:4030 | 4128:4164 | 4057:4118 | 5.7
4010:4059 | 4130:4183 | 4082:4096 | 1.1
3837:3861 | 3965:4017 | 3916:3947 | 1.0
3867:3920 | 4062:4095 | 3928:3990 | 6.7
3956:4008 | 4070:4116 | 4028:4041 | -2.3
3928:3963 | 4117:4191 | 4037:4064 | -2.6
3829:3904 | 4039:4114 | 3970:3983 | 2.2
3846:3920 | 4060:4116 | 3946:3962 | -0.6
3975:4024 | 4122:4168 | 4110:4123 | 0.9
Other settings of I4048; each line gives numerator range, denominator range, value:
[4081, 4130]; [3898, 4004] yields 1.08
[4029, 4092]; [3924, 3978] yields 1.33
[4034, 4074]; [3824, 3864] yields 1.38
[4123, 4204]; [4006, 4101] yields 1.04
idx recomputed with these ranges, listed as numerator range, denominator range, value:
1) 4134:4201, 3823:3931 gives 1.53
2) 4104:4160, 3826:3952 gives 1.40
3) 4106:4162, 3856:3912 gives 1.38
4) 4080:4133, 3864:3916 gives 1.24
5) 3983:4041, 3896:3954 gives 1.26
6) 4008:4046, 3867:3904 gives 1.43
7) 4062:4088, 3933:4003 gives 1.27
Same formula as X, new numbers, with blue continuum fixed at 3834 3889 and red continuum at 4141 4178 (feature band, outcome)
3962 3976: 0.480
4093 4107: 0.295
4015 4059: -0.111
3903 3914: -0.115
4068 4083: -0.031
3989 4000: -0.095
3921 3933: 0.109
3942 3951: -0.134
